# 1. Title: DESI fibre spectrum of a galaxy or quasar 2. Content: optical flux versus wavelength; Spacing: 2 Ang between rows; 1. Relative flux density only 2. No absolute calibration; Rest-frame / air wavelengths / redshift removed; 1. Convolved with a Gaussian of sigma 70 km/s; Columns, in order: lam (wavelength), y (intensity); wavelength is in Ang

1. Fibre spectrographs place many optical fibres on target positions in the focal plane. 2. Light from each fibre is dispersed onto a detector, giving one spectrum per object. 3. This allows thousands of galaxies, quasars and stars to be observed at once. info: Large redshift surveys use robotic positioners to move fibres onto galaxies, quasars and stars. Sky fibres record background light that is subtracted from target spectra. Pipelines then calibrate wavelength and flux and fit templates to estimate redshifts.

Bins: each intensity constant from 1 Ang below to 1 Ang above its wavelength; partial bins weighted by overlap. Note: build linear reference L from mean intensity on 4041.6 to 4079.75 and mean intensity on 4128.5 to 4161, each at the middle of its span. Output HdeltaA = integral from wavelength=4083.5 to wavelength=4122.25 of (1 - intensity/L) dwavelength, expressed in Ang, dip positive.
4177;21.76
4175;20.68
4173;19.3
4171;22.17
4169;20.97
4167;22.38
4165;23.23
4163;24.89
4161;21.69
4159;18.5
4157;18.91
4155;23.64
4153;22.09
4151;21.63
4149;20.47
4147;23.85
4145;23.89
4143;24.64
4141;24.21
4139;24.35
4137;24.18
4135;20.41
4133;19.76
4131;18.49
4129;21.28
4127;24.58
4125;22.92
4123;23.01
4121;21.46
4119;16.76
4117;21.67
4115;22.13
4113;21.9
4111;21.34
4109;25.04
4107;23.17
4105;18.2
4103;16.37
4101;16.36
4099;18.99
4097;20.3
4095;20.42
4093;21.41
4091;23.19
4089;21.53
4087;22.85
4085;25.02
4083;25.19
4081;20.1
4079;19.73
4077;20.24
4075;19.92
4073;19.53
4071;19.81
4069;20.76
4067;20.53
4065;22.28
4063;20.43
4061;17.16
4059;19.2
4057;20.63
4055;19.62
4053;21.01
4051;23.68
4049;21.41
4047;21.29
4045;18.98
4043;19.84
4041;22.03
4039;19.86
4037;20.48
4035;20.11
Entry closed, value 0.17 Ang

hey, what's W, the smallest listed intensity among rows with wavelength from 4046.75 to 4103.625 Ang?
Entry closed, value 16.36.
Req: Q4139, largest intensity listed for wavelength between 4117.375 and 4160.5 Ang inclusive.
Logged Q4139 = 24.64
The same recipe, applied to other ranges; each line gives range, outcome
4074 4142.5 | 25.19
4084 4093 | 25.02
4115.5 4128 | 24.58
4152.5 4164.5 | 24.89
